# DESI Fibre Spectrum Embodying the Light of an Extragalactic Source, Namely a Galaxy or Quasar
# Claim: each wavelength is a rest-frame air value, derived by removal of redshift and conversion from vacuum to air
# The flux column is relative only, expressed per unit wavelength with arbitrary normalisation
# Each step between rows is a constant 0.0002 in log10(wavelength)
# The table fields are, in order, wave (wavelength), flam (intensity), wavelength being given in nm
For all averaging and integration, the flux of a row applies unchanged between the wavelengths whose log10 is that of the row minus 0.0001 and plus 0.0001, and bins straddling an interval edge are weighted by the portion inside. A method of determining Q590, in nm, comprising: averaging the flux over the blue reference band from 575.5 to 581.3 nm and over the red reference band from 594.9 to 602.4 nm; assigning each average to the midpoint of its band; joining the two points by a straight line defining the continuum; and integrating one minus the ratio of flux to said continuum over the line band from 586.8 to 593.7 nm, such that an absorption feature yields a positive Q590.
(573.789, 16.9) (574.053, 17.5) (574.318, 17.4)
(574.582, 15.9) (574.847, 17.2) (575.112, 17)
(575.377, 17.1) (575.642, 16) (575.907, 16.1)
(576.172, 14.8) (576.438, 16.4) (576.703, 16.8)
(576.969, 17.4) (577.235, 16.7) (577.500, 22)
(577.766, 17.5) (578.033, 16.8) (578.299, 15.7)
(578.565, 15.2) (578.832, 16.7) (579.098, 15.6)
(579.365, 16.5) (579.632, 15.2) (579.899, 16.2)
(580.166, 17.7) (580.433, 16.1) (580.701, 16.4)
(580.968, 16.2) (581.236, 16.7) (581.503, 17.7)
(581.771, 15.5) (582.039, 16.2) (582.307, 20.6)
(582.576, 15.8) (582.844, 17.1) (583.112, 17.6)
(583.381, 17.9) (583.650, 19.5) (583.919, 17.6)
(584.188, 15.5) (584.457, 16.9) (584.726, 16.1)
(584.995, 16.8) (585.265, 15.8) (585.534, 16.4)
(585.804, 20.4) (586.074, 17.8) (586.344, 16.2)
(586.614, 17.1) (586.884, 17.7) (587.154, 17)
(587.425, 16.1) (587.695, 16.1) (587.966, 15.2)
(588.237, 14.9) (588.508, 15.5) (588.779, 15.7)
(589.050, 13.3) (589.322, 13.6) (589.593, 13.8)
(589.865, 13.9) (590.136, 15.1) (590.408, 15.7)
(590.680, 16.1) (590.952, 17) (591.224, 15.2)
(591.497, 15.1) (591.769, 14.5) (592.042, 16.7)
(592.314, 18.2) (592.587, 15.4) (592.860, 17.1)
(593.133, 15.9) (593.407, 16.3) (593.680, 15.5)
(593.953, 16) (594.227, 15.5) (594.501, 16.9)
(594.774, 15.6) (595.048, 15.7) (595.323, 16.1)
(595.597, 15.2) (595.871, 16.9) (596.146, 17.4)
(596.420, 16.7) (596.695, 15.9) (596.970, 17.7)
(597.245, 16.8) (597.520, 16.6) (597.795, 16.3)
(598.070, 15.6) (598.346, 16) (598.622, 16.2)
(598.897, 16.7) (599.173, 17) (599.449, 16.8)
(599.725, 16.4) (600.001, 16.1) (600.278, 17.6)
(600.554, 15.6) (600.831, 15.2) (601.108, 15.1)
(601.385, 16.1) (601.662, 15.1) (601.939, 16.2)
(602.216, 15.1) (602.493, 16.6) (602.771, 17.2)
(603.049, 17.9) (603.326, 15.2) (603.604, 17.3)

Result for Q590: 0.31 nm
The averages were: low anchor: 16.6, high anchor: 16.2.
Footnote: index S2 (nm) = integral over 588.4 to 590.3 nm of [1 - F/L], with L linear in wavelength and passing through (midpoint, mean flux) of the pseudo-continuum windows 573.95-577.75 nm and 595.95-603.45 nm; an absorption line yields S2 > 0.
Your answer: 0.254 nm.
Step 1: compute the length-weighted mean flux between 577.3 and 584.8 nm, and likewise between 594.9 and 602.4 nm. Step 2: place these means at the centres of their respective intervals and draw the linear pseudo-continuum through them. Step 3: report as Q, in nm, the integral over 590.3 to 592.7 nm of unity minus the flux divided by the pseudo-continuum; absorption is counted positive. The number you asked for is 0.076 nm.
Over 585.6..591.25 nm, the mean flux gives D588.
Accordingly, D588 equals 15.9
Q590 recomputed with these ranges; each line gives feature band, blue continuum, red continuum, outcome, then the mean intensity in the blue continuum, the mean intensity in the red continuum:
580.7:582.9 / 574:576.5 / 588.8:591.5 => -0.16 nm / 16.5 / 14.9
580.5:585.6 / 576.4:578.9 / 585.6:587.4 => 0.13 nm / 17.2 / 17.5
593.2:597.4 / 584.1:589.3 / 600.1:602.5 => -0.07 nm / 16.3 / 15.8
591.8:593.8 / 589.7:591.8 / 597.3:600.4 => -0.09 nm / 15.3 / 16.5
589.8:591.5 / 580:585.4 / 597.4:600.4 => 0.12 nm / 17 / 16.5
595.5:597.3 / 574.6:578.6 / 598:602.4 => -0.05 nm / 16.9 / 16.1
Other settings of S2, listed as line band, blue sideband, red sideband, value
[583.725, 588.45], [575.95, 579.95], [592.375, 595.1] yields -0.10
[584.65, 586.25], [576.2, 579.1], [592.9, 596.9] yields -0.06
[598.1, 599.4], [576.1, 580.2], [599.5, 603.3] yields -0.02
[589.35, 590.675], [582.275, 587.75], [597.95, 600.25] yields 0.17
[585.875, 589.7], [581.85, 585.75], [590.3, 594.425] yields 0.19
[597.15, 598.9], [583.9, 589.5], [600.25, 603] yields -0.03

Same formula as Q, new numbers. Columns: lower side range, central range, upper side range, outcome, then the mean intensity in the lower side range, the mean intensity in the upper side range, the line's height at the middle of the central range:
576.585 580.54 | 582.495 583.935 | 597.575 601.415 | -0.08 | 16.8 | 16.2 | 16.7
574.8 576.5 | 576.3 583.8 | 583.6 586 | -0.12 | 16.3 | 17.2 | 16.7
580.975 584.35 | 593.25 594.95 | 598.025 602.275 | 0.05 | 17.3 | 16.1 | 16.5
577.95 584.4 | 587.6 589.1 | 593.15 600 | 0.12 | 16.8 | 16.3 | 16.5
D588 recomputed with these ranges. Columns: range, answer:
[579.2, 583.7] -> 16.9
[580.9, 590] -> 16.5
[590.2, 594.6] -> 16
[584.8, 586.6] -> 17.2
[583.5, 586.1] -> 17.3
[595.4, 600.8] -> 16.5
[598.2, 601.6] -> 16.2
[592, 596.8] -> 16.3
